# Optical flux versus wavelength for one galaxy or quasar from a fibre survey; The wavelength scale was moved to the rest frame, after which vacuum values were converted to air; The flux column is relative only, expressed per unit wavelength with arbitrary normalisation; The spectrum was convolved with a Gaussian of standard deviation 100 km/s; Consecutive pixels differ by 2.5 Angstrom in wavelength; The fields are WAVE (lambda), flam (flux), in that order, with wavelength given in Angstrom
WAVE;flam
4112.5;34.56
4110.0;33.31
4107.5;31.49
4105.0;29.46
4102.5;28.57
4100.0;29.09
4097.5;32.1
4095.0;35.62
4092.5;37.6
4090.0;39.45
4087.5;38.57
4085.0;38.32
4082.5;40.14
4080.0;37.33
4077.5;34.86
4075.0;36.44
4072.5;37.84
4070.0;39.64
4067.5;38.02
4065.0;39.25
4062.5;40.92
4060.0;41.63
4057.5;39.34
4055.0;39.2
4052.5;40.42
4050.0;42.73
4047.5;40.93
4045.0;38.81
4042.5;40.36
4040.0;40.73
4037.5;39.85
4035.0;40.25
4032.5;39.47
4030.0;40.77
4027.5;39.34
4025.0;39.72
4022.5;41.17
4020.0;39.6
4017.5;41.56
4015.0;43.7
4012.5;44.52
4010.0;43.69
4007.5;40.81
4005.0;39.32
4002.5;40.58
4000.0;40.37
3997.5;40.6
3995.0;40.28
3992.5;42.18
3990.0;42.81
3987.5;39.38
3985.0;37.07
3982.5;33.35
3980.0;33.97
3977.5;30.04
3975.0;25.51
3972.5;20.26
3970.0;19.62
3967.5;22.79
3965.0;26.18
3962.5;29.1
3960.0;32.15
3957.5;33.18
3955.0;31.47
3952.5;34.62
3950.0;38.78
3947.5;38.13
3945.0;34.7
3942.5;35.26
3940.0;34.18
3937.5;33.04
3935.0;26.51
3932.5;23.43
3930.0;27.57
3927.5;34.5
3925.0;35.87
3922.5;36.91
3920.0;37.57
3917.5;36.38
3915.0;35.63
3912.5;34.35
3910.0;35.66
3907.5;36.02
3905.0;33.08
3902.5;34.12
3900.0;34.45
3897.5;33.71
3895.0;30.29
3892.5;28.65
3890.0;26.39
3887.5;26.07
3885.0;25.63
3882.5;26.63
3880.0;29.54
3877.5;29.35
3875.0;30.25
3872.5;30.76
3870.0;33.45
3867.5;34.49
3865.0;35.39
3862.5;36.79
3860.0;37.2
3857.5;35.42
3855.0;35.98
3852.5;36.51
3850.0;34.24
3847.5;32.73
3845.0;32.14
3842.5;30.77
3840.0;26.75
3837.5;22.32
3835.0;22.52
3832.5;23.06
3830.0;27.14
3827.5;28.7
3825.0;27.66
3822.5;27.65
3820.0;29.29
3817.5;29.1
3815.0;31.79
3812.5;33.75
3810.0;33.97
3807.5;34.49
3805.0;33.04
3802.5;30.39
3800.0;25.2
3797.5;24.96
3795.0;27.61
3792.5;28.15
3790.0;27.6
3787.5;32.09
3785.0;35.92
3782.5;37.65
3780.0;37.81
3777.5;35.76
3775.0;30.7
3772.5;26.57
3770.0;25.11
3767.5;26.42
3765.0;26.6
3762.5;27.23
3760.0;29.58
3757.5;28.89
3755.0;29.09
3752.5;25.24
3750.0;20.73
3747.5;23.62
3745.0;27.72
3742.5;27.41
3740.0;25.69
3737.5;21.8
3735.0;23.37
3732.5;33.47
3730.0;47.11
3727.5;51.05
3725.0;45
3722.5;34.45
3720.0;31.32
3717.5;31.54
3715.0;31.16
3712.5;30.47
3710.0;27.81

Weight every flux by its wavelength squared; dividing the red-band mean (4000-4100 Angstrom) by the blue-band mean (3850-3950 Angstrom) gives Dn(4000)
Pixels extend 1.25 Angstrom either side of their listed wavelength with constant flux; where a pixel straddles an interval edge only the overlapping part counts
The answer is 1.3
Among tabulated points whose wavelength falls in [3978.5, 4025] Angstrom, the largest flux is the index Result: 44.52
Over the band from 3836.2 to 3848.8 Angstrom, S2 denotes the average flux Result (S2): 28.9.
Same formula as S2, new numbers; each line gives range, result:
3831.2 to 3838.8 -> 22.7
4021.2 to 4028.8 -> 40.1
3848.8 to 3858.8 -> 35.6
